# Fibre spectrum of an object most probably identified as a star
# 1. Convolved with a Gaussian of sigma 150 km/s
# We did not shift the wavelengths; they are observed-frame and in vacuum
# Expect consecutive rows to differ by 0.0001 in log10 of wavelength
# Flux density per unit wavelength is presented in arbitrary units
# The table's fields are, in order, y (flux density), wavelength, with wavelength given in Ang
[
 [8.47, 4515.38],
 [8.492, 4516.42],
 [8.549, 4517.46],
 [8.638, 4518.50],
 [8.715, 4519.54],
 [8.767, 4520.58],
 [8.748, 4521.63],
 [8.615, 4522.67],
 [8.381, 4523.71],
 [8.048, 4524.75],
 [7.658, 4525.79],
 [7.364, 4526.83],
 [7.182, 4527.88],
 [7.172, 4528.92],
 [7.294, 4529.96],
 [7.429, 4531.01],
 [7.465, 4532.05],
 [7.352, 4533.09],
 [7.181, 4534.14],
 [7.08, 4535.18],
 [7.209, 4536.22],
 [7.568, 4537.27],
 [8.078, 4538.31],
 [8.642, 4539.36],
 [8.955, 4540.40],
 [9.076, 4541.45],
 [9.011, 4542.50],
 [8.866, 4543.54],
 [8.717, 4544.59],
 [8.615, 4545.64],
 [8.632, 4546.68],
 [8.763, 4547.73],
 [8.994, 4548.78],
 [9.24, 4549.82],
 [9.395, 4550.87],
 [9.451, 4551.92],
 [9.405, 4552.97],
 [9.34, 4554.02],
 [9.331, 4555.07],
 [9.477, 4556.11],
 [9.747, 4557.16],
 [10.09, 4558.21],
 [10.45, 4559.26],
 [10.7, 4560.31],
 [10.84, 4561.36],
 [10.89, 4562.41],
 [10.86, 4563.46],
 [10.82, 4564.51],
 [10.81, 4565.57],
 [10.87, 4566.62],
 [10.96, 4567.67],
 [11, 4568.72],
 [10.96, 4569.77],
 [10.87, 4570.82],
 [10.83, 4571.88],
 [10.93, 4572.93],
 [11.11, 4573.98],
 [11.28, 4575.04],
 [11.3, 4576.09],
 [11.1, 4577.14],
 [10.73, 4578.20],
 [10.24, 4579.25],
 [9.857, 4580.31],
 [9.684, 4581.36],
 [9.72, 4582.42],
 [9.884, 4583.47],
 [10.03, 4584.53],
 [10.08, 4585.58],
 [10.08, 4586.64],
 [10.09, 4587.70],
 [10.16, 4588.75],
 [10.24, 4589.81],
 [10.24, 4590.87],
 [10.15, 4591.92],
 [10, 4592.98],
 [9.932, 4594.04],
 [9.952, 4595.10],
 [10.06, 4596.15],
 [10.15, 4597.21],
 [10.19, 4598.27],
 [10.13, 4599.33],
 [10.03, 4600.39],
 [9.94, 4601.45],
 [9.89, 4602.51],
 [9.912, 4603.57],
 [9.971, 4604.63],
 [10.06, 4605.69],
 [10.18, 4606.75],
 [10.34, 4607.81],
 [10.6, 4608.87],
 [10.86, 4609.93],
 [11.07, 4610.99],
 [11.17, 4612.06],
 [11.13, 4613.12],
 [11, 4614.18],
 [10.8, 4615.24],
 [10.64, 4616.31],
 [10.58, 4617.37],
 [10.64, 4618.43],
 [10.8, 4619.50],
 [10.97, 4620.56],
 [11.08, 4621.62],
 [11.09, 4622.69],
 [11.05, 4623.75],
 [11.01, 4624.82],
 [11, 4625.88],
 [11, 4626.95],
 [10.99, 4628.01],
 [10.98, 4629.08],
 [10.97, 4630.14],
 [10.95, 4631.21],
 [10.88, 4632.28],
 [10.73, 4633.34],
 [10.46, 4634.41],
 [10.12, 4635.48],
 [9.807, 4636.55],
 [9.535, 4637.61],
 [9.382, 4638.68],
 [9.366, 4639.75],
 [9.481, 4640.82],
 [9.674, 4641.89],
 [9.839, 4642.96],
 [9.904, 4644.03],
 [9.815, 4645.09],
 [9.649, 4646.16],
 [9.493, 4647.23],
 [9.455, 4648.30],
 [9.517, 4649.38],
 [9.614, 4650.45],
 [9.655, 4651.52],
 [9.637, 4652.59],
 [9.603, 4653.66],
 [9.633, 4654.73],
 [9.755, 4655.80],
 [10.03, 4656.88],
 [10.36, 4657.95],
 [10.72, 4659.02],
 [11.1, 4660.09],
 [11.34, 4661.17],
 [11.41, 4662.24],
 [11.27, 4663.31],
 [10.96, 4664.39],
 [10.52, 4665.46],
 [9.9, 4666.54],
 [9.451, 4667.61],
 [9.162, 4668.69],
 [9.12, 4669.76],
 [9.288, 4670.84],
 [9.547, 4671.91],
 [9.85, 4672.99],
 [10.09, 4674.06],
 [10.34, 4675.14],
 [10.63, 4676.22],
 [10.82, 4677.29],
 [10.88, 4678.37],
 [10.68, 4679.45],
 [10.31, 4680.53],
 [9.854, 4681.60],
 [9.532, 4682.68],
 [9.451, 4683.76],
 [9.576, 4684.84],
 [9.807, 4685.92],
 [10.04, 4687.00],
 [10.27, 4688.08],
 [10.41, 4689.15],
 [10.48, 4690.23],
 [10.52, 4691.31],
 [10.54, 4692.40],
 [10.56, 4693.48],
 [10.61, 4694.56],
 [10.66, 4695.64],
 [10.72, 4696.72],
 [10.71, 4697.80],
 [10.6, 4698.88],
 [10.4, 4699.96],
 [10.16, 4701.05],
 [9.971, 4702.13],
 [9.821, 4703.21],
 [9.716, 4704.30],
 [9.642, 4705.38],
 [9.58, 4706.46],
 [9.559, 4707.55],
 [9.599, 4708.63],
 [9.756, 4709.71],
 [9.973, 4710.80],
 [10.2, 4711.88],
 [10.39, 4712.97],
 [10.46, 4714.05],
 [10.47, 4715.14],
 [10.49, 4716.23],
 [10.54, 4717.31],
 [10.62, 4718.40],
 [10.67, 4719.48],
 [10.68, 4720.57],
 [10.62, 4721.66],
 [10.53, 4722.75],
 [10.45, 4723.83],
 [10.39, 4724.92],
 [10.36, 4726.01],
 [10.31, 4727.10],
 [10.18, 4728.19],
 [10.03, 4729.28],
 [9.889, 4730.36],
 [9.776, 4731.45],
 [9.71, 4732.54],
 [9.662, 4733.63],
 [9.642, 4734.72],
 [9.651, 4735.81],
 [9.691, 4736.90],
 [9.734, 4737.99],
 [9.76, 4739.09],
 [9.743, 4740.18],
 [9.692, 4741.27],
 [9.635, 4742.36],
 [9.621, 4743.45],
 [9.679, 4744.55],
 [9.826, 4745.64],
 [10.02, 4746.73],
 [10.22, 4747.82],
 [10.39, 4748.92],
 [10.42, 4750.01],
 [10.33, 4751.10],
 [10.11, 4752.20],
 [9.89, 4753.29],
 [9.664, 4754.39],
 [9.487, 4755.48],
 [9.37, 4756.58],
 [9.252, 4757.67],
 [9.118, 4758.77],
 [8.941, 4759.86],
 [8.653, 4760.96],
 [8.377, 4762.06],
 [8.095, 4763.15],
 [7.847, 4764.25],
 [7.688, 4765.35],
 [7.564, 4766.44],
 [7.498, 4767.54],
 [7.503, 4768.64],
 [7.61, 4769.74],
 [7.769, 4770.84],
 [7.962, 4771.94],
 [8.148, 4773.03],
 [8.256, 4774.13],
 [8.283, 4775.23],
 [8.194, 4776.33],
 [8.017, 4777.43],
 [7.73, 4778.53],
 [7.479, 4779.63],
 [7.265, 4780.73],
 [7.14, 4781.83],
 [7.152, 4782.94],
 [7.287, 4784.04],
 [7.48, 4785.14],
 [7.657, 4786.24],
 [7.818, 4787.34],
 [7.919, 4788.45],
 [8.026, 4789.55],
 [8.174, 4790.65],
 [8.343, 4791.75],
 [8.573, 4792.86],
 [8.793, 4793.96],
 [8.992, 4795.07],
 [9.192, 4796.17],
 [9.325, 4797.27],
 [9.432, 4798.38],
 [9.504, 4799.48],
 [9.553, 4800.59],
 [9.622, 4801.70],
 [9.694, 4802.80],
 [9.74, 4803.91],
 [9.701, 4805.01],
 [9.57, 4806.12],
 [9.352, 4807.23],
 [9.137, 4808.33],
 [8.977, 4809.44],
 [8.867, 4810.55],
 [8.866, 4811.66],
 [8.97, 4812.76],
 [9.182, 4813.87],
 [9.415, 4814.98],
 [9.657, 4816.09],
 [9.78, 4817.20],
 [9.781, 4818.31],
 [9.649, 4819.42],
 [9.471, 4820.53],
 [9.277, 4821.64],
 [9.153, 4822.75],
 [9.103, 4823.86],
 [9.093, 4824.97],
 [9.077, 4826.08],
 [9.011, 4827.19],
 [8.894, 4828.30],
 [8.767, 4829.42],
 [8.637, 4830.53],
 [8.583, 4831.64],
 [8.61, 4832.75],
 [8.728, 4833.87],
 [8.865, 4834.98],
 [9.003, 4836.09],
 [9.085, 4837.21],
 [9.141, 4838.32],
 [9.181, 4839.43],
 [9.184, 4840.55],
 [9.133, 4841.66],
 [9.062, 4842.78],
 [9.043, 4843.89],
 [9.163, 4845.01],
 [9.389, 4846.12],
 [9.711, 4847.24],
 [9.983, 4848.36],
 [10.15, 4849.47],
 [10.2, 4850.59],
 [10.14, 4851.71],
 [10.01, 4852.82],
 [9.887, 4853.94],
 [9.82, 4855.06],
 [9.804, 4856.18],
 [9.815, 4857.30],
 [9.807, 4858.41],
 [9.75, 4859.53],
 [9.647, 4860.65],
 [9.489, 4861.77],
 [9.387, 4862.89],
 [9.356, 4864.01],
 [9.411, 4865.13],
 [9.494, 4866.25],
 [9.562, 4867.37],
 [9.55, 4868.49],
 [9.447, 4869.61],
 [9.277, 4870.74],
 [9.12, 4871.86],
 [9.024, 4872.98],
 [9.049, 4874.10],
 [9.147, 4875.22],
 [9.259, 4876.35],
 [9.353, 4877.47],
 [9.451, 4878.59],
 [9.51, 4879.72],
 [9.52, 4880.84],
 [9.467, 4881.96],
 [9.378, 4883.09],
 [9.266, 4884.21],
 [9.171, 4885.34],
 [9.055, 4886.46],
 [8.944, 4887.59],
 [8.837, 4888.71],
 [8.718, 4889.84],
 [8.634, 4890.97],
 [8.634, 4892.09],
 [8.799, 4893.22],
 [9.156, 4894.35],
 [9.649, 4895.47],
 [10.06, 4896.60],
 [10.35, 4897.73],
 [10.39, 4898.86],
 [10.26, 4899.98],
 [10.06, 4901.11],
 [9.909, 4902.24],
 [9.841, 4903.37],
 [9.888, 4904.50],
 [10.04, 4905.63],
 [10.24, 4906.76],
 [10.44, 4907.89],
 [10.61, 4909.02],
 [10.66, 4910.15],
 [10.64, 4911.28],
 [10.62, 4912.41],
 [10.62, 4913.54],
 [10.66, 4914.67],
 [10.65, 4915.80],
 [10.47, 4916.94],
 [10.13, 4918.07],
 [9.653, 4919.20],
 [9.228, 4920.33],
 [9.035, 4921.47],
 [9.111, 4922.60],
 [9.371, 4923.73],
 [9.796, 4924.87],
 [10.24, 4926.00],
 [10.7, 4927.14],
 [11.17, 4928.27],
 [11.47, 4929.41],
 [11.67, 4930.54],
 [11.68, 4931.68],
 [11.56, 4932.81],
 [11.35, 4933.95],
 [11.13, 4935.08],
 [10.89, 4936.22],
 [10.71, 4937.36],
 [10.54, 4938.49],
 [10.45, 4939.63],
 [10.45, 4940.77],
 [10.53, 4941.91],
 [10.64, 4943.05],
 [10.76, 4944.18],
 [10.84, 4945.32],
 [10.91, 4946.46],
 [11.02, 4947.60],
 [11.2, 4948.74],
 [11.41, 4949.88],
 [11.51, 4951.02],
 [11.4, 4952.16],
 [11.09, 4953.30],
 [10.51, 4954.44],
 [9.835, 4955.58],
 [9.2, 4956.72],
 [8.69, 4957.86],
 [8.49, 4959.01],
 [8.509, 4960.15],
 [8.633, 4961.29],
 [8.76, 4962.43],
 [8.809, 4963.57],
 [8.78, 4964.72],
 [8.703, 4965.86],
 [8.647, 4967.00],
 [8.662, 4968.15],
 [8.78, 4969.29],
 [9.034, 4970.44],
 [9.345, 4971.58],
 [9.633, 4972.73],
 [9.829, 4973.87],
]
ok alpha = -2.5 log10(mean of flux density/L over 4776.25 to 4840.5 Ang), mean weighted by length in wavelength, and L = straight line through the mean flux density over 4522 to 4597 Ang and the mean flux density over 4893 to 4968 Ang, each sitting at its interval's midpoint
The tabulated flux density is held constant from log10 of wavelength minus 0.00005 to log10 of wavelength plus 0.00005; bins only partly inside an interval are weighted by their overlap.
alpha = 0.13 mag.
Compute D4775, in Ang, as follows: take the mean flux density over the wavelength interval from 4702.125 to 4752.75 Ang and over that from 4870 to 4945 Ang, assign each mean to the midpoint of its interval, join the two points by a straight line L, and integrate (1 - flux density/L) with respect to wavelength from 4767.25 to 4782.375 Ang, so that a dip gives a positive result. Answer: 3.4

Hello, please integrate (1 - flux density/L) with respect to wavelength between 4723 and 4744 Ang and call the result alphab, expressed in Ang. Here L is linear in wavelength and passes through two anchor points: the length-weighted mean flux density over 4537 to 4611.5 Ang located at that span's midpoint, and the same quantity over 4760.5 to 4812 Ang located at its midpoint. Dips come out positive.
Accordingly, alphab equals -2.7 Ang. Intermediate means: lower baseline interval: 10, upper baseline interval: 8.38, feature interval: 9.9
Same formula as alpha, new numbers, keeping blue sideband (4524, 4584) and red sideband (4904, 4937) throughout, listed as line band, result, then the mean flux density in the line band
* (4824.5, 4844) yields 0.14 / 8.95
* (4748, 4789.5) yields 0.20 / 8.37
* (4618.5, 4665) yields -0.08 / 10.3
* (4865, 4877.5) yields 0.11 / 9.3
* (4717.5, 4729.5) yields -0.06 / 10.4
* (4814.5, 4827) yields 0.09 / 9.39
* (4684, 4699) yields -0.06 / 10.4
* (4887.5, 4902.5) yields 0.10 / 9.47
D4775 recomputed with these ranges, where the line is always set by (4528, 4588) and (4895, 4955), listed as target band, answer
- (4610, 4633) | -2.9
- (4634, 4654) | 0.2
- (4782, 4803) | 3.4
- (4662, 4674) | -0.2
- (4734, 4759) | 0.7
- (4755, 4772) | 3.0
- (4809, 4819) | 0.9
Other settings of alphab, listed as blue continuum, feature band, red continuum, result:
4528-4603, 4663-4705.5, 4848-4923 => -2.25 Ang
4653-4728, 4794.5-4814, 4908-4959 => 1.99 Ang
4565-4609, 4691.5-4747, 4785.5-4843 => -3.06 Ang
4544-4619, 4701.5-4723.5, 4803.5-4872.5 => -0.87 Ang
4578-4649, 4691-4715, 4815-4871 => -0.60 Ang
